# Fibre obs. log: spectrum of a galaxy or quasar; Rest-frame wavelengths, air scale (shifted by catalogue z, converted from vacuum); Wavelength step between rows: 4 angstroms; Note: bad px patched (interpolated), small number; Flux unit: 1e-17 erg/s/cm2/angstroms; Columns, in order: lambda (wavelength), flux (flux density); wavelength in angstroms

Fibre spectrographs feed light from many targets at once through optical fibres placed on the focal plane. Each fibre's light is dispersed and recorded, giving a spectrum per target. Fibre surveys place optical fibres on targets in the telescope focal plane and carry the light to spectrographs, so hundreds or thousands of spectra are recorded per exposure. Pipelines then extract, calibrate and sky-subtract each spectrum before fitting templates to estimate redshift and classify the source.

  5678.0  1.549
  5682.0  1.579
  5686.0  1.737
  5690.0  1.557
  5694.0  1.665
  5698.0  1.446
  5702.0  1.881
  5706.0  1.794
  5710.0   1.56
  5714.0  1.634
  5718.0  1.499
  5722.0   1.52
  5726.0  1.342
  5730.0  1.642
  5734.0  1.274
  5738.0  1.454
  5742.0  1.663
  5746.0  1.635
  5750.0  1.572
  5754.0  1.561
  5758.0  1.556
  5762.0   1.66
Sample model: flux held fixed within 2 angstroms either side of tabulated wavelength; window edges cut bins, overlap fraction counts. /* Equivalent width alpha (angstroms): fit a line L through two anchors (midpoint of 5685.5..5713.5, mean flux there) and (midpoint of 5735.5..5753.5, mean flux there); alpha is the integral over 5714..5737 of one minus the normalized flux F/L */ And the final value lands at 2.0 angstroms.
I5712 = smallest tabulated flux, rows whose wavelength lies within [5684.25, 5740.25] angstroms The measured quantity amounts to 1.274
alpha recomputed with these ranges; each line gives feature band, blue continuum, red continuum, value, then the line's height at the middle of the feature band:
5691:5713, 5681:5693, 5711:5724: -1.0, 1.59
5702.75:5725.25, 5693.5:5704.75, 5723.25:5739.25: -0.6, 1.56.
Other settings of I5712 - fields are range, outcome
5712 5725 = 1.499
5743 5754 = 1.561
